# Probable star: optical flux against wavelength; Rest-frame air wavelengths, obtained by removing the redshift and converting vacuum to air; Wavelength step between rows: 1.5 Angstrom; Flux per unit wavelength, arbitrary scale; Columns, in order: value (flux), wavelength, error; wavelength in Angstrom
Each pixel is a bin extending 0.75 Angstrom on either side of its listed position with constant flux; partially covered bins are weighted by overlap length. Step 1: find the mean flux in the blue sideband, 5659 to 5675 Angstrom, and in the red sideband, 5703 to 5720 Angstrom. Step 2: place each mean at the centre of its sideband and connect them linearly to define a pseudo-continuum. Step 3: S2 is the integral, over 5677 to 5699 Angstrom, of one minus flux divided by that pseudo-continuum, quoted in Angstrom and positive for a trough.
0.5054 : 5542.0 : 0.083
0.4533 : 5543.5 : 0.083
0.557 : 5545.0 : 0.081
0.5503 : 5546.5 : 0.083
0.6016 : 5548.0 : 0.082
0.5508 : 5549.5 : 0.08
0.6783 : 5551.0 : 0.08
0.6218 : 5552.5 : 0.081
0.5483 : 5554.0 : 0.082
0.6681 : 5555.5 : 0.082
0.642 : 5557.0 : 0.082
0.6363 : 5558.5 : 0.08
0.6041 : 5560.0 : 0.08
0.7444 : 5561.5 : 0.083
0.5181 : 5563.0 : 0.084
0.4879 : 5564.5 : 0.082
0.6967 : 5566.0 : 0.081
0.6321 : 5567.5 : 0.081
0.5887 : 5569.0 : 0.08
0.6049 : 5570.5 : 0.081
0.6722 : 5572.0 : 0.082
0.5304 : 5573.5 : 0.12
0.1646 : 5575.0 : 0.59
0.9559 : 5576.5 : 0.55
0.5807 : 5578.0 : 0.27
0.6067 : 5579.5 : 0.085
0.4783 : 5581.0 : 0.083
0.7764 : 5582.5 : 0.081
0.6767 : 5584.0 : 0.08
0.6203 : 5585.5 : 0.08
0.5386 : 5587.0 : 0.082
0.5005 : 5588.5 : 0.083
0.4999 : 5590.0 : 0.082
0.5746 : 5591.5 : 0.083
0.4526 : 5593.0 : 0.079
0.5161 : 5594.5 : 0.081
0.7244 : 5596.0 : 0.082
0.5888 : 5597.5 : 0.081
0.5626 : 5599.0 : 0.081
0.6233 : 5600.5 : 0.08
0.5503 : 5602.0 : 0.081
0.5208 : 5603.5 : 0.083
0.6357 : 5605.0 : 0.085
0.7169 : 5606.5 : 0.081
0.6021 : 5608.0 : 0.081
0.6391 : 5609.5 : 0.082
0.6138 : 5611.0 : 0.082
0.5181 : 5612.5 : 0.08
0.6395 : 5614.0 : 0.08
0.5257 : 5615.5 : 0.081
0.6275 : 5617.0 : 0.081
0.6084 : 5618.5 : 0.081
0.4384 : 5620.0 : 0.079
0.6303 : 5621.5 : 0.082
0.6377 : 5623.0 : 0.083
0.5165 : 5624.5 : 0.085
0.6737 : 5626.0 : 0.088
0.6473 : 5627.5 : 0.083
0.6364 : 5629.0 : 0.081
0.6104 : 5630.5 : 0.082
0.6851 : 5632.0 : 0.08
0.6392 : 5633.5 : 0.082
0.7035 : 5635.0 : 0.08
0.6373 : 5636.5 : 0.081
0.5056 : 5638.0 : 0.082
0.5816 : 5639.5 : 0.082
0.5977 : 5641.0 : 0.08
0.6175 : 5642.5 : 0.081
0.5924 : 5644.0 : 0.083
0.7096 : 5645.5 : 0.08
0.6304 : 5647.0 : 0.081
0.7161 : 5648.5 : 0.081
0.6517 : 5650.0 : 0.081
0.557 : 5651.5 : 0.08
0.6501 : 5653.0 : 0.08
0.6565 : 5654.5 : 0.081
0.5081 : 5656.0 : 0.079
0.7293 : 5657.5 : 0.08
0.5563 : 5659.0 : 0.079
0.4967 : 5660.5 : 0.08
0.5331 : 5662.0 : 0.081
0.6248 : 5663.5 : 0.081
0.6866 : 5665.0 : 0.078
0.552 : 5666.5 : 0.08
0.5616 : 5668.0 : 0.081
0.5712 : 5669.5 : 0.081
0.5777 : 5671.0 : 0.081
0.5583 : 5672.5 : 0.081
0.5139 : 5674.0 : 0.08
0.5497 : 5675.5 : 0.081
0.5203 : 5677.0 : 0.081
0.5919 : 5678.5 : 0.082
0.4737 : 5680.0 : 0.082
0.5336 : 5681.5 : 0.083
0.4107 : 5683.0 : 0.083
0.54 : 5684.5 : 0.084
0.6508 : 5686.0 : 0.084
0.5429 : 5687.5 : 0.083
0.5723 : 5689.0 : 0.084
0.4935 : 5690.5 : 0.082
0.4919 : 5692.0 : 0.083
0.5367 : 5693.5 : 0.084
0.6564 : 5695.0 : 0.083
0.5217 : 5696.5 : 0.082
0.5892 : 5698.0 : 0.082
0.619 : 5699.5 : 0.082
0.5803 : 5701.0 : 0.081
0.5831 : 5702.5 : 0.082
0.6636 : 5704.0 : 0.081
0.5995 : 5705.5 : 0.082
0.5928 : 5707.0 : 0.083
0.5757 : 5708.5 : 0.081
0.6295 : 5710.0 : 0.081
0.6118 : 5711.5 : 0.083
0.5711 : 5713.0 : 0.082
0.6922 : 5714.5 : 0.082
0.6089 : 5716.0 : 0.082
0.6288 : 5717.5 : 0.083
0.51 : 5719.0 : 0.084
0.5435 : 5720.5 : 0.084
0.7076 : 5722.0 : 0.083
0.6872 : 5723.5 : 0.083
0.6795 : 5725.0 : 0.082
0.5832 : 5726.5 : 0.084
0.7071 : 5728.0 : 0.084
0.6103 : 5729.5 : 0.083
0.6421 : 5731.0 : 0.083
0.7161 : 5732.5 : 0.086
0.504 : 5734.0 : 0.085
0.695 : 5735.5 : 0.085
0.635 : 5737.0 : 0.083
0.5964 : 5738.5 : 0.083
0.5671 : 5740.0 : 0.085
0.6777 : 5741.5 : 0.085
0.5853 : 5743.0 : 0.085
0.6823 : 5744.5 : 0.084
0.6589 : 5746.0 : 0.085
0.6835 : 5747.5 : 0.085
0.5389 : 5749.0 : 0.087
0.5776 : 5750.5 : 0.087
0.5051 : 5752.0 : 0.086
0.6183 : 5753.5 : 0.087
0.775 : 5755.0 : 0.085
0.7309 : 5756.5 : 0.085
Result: 1.59 Angstrom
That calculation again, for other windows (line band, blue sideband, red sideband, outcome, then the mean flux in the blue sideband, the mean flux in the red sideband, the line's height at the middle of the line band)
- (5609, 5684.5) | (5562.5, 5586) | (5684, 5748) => 1.6 Angstrom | 0.6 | 0.61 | 0.605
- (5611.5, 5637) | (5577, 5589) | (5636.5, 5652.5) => 0.2 Angstrom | 0.607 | 0.617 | 0.614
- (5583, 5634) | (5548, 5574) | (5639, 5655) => 2.5 Angstrom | 0.614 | 0.633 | 0.624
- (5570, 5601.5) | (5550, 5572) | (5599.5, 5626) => 1.3 Angstrom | 0.62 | 0.593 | 0.607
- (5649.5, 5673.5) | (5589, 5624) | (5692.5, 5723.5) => 0.1 Angstrom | 0.584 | 0.602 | 0.594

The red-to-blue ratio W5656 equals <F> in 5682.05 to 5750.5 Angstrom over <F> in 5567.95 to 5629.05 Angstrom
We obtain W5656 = 1.02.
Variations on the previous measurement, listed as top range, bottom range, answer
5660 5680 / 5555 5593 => 0.94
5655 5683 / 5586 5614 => 0.97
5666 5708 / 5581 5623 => 0.95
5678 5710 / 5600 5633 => 0.93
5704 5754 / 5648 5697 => 1.09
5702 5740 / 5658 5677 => 1.10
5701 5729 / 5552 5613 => 1.04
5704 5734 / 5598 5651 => 1.02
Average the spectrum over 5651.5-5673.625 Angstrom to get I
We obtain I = 0.588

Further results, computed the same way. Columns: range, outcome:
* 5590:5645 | 0.599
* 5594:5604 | 0.587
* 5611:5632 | 0.597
